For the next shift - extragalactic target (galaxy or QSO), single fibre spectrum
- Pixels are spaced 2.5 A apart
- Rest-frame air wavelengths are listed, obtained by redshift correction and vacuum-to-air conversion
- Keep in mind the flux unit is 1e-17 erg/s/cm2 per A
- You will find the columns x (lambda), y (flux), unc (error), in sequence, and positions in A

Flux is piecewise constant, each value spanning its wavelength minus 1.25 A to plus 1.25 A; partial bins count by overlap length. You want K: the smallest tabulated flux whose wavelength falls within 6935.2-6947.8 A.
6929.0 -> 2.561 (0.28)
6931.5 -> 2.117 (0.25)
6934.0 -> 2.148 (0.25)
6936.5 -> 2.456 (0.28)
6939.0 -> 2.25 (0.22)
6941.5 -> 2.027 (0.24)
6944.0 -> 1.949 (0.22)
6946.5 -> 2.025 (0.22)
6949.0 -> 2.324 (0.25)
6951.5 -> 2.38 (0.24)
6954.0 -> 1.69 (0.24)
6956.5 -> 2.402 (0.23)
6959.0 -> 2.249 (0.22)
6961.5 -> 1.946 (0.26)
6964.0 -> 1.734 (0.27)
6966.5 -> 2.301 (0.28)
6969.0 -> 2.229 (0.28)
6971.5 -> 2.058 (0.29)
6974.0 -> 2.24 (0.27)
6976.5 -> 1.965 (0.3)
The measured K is 1.949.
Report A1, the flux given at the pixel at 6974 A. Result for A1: 2.24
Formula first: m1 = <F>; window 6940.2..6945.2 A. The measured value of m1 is 1.99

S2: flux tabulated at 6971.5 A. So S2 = 2.058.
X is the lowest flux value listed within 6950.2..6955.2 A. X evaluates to 1.69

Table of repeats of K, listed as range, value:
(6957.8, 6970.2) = 1.734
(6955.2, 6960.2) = 2.249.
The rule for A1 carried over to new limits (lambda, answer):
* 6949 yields 2.324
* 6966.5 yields 2.301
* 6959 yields 2.249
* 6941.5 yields 2.027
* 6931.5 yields 2.117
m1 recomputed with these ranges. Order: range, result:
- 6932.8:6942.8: 2.22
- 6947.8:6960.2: 2.21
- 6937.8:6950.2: 2.11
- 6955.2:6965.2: 2.08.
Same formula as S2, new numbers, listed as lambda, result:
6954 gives 1.69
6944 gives 1.949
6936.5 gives 2.456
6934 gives 2.148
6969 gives 2.229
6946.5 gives 2.025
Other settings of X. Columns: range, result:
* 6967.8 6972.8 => 2.058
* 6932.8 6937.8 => 2.148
